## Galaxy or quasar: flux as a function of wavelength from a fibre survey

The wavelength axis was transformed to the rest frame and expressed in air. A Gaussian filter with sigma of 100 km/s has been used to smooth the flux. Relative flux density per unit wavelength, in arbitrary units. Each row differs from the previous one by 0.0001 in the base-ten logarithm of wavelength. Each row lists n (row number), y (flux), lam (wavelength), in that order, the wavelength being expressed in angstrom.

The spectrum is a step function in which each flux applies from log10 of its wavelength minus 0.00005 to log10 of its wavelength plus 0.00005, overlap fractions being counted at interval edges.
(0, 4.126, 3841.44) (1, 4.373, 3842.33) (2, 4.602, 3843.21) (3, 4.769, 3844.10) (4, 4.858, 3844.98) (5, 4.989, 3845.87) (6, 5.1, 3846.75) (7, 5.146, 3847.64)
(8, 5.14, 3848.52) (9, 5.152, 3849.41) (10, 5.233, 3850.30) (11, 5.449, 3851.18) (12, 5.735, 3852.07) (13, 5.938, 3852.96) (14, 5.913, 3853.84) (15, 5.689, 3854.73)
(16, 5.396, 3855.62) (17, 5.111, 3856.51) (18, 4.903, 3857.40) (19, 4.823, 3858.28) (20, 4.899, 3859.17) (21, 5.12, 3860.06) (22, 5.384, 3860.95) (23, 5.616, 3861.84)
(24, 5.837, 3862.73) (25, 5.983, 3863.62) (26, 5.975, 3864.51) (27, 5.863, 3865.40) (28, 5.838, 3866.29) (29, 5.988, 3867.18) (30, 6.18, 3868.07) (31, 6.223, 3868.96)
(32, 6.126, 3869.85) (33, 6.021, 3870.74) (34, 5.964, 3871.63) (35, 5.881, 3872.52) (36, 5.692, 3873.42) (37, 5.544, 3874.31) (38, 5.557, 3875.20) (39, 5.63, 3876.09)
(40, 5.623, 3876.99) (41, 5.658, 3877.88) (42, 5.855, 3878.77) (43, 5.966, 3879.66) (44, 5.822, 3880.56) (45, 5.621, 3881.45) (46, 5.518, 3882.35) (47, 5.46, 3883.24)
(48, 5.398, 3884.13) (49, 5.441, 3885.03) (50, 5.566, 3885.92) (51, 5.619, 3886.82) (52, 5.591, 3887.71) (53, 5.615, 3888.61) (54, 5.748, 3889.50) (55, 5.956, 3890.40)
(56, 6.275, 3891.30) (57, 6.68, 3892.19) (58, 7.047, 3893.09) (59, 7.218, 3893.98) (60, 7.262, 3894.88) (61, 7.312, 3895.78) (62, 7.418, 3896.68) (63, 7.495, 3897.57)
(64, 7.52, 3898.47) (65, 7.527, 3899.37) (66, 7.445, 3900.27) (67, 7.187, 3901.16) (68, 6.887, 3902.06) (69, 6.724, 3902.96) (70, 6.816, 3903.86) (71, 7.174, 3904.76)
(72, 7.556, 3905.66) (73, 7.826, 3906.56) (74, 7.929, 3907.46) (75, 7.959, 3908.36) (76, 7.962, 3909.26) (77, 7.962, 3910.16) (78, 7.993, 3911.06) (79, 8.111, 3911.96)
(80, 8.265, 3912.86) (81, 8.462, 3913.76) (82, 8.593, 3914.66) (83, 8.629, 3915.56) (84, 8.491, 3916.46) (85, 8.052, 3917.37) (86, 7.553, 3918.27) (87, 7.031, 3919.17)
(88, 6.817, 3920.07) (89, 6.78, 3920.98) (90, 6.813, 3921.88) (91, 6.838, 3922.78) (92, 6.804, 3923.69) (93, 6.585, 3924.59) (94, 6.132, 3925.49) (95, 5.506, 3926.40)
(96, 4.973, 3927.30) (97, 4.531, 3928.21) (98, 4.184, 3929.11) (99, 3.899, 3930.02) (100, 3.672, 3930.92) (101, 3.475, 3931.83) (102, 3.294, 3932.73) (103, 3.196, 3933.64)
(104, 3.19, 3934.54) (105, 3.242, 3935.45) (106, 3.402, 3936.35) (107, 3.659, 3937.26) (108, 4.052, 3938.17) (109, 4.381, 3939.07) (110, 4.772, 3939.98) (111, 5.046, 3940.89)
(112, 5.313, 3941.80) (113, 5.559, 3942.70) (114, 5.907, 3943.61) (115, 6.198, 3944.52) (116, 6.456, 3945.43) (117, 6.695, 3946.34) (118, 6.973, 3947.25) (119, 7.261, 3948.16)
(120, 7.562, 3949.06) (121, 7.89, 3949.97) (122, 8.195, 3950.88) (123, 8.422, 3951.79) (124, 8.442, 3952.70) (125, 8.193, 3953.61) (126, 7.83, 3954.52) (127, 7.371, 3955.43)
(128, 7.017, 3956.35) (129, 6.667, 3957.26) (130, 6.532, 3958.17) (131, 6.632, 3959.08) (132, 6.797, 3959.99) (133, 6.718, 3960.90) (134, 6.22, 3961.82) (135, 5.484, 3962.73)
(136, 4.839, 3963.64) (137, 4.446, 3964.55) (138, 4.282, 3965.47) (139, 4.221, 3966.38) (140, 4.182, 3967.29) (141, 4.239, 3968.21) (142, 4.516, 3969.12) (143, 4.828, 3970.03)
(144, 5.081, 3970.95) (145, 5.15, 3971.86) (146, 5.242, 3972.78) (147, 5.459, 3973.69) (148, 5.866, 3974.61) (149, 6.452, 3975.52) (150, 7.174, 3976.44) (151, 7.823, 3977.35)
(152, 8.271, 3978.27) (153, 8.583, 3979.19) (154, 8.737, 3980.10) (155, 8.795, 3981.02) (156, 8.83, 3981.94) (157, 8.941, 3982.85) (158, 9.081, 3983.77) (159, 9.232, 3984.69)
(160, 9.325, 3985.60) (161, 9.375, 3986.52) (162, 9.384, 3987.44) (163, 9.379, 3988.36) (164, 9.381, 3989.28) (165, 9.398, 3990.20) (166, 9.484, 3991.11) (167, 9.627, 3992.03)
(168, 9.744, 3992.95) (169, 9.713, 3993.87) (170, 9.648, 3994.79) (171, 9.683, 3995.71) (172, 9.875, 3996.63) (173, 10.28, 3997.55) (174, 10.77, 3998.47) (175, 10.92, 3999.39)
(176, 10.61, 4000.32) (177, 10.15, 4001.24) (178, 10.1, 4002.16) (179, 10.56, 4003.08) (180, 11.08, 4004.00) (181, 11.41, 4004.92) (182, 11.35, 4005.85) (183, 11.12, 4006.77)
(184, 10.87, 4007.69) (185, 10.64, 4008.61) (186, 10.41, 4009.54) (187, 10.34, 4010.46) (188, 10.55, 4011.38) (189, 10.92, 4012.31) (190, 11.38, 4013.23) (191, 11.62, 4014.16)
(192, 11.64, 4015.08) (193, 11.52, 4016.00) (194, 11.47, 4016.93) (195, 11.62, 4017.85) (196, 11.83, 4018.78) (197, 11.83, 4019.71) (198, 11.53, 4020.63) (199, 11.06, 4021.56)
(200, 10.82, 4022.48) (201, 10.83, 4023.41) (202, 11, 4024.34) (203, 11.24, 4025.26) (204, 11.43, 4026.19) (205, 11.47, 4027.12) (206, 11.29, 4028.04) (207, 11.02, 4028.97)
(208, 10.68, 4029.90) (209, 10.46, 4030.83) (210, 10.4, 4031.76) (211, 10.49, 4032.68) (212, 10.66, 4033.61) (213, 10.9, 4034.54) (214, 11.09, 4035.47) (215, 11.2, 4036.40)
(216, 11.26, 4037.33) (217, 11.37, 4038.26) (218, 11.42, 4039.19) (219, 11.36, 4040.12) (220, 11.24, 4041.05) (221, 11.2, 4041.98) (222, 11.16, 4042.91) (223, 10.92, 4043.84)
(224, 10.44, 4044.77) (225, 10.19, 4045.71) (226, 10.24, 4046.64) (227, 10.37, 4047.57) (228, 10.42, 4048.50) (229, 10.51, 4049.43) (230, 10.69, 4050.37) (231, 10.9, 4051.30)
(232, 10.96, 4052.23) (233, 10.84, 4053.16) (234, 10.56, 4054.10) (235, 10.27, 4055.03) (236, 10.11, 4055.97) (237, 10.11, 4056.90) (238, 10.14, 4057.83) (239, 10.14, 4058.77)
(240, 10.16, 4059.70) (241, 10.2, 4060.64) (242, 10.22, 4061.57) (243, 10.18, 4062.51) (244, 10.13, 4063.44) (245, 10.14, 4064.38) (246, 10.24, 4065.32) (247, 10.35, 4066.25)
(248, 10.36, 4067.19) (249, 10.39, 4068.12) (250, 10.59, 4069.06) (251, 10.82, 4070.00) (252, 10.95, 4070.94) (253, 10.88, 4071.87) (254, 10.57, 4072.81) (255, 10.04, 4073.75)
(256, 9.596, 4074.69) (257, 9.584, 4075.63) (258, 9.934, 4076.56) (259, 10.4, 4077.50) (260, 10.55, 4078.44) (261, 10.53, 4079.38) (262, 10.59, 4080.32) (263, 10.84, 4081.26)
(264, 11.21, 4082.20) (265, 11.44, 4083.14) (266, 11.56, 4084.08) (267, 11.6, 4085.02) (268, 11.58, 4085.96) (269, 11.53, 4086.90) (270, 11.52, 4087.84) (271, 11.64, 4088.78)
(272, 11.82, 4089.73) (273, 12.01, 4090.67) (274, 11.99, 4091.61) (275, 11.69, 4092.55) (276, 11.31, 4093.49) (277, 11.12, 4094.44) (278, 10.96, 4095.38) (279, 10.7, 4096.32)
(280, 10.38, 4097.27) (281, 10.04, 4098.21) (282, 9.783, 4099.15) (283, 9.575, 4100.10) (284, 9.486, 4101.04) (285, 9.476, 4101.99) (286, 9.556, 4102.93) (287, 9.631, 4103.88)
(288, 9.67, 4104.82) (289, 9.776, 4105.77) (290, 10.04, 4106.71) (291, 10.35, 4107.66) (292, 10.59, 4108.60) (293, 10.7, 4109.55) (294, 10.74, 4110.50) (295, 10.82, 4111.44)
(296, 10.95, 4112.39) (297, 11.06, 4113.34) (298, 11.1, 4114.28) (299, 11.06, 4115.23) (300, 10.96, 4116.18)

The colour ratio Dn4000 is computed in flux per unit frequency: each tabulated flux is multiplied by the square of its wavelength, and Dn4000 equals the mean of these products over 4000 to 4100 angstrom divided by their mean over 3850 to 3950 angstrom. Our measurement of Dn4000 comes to 1.92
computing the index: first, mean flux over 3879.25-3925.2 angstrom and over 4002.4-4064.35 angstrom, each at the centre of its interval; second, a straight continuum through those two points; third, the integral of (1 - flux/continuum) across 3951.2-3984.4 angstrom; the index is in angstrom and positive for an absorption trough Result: 8.6 angstrom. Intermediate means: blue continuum 6.99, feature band 6.61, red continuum 10.9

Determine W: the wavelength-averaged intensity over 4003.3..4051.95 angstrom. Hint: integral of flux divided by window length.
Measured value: 11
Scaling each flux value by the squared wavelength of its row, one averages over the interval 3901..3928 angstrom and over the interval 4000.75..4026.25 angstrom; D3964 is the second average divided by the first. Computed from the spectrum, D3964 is 1.59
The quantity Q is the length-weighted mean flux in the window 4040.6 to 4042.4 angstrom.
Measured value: 11.2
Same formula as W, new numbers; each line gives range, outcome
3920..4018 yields 7.52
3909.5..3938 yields 6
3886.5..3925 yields 7.25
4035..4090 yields 10.7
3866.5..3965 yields 6.32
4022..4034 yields 10.9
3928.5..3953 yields 5.33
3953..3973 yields 5.77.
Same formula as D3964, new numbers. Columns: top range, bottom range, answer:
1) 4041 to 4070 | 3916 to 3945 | 2.11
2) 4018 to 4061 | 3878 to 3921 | 1.67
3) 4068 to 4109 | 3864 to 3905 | 1.89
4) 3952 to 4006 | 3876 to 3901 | 1.33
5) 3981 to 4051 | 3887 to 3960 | 1.70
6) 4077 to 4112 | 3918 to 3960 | 1.97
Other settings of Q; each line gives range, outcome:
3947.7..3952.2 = 7.87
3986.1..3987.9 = 9.36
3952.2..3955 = 8.16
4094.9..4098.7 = 10.5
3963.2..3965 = 4.65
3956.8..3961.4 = 6.67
